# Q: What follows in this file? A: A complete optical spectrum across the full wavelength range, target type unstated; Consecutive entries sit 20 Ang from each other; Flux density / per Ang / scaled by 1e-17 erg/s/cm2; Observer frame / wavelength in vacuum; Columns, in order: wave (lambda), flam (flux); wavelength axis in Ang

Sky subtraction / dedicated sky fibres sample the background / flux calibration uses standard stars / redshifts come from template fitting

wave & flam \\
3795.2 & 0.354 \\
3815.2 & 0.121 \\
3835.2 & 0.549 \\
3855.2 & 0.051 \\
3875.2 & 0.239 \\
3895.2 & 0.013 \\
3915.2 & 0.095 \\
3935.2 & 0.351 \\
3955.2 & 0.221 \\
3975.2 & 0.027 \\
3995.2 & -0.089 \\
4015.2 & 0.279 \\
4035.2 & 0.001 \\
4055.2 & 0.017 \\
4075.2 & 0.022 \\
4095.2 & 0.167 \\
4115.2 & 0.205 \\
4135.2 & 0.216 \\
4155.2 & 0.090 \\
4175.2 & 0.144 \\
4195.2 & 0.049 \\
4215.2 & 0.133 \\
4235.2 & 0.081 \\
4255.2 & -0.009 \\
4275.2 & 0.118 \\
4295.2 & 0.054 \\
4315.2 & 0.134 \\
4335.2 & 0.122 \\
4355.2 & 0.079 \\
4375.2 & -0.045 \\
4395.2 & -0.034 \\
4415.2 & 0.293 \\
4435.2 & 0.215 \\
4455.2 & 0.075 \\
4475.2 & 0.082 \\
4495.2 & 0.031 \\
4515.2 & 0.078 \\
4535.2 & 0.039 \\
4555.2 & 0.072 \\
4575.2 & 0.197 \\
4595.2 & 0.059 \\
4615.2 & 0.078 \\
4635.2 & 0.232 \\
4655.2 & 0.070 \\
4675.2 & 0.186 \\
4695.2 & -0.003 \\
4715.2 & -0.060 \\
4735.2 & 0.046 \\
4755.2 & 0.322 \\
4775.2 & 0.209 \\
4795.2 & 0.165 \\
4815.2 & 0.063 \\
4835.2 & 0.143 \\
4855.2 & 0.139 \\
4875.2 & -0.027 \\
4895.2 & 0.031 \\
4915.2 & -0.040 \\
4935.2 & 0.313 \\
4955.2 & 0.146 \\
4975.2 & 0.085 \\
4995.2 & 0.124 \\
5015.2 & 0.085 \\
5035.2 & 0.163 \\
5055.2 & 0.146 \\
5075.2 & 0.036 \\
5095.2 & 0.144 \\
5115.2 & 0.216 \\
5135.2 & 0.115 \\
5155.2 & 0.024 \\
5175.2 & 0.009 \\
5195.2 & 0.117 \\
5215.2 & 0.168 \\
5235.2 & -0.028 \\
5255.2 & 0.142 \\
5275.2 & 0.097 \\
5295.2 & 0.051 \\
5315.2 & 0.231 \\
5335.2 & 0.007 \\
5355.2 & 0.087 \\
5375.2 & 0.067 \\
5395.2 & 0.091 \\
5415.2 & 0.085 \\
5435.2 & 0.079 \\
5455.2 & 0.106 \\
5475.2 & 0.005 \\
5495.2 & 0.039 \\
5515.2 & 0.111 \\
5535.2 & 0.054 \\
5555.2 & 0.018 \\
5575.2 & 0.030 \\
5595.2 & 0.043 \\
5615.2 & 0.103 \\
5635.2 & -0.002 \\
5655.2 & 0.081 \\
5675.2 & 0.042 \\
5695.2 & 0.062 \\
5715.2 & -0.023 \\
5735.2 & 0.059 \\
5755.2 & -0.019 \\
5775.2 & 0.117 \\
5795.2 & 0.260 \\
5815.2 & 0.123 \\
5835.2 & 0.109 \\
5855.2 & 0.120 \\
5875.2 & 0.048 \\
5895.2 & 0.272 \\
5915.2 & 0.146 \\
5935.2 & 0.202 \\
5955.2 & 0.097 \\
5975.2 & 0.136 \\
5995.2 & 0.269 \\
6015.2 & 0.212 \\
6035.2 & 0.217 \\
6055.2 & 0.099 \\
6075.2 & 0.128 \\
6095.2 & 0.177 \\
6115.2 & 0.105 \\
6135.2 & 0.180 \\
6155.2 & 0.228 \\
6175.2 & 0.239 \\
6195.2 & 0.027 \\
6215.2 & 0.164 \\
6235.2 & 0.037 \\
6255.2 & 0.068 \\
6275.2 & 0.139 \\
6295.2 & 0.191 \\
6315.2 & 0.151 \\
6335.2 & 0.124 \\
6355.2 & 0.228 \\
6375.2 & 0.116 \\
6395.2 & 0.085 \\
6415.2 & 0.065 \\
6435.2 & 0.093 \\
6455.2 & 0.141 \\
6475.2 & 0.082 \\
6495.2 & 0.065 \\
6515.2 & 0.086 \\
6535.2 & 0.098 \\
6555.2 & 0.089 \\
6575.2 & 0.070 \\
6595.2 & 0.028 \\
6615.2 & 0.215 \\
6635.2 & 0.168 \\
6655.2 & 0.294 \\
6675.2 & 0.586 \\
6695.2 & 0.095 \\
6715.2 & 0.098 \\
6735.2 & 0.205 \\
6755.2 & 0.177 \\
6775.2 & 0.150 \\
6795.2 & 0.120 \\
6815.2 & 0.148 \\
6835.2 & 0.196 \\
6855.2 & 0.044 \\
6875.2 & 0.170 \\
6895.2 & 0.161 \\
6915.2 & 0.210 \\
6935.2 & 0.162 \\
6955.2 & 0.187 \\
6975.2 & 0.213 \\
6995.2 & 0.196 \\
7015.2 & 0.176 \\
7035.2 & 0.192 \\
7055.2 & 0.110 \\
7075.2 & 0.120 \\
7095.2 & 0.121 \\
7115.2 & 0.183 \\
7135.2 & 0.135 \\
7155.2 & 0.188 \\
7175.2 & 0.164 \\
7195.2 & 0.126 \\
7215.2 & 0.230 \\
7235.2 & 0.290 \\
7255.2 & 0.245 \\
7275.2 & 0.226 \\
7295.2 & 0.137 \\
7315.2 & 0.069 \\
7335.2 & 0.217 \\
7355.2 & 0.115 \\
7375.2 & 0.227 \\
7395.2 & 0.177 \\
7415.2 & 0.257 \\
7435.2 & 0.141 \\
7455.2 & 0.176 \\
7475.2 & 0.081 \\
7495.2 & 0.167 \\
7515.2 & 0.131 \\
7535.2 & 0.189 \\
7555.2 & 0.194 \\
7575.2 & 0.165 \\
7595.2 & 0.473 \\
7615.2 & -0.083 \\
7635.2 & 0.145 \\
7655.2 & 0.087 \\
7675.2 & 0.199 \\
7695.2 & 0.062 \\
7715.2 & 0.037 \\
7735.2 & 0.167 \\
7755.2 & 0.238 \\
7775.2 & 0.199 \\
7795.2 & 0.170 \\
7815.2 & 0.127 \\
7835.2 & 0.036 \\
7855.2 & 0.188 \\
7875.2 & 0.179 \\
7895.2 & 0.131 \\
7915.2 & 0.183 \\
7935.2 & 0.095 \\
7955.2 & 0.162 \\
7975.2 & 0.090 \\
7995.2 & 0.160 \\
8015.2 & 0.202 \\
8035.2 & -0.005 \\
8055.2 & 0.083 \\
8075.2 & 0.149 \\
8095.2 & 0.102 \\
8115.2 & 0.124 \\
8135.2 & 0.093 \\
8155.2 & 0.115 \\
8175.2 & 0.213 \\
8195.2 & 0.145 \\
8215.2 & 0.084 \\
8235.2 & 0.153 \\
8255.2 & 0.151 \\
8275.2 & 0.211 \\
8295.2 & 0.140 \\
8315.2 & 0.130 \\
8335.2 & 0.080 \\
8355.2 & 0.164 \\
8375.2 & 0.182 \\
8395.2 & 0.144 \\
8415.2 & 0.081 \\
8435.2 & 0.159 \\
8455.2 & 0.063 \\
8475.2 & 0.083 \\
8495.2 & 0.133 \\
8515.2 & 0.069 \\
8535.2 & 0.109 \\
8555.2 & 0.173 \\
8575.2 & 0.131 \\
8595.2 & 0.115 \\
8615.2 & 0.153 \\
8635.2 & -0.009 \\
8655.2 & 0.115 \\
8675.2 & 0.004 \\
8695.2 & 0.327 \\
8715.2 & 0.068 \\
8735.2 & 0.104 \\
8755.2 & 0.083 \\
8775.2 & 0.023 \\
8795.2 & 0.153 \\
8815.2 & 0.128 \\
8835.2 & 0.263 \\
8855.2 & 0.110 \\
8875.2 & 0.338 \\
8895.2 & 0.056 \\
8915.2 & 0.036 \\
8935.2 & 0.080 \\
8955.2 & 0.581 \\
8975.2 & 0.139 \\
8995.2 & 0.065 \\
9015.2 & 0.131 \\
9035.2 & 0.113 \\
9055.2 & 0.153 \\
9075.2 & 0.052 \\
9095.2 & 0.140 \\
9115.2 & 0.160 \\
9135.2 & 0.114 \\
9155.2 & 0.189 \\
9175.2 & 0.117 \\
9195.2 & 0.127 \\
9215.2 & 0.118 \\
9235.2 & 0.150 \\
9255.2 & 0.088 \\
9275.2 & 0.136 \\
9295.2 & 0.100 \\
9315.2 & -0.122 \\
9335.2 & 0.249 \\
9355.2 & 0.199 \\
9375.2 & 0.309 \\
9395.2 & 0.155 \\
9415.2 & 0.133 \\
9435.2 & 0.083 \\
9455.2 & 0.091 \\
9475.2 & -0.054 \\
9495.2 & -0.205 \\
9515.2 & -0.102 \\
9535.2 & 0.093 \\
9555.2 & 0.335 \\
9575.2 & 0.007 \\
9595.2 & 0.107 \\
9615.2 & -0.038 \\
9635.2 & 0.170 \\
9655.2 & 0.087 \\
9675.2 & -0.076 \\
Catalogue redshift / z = 0.79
